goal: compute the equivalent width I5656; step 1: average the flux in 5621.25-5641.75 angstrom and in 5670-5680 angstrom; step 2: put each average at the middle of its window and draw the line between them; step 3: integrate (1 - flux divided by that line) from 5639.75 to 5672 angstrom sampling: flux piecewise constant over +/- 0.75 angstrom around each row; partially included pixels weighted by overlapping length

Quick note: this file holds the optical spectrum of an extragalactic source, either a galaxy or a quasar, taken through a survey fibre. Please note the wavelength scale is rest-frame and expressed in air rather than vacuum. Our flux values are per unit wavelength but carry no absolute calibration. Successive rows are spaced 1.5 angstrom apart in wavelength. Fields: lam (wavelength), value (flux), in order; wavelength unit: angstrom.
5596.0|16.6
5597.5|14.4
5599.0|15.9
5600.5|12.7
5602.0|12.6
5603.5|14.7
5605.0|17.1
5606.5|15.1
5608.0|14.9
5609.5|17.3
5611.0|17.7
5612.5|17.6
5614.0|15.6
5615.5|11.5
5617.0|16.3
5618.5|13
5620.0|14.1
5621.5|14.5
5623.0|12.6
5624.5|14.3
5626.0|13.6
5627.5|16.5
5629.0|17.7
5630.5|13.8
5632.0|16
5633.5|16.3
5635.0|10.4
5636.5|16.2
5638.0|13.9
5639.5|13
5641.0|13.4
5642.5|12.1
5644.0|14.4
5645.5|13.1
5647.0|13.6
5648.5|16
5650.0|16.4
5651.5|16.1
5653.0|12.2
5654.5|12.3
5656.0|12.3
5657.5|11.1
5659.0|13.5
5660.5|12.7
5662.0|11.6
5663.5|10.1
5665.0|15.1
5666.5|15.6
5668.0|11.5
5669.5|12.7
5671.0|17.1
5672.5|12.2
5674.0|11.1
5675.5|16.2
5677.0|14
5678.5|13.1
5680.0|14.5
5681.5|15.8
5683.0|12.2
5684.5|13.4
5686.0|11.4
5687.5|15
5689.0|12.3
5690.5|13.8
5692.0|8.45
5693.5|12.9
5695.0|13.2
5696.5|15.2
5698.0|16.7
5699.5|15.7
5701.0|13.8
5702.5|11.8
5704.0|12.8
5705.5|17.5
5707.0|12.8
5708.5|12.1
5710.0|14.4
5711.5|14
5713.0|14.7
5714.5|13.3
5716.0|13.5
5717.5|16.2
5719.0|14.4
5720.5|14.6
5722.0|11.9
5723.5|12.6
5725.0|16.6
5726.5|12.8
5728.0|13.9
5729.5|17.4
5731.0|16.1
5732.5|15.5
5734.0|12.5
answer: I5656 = 1.6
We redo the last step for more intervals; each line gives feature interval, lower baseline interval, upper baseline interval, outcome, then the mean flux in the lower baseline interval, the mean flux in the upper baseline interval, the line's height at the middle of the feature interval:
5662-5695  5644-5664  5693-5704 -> 1.2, 13.2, 14.1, 13.7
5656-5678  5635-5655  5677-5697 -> 0.6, 13.9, 13.2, 13.5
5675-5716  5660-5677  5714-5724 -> -0.4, 13.3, 13.8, 13.6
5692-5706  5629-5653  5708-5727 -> 0.0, 14.4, 14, 14.1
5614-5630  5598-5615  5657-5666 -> 0.2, 15.5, 12.5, 14.6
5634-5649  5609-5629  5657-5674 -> 0.4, 15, 13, 14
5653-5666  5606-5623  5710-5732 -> 2.1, 15.1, 14.4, 14.8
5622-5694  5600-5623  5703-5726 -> 4.5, 14.9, 14.1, 14.5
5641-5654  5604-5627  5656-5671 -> -0.6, 15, 12.9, 13.6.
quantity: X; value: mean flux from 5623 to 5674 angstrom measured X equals 13.8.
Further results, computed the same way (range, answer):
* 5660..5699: 13.4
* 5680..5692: 13.2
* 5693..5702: 14.6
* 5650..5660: 13.2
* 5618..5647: 14.1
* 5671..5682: 14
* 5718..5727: 13.9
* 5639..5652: 14.2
